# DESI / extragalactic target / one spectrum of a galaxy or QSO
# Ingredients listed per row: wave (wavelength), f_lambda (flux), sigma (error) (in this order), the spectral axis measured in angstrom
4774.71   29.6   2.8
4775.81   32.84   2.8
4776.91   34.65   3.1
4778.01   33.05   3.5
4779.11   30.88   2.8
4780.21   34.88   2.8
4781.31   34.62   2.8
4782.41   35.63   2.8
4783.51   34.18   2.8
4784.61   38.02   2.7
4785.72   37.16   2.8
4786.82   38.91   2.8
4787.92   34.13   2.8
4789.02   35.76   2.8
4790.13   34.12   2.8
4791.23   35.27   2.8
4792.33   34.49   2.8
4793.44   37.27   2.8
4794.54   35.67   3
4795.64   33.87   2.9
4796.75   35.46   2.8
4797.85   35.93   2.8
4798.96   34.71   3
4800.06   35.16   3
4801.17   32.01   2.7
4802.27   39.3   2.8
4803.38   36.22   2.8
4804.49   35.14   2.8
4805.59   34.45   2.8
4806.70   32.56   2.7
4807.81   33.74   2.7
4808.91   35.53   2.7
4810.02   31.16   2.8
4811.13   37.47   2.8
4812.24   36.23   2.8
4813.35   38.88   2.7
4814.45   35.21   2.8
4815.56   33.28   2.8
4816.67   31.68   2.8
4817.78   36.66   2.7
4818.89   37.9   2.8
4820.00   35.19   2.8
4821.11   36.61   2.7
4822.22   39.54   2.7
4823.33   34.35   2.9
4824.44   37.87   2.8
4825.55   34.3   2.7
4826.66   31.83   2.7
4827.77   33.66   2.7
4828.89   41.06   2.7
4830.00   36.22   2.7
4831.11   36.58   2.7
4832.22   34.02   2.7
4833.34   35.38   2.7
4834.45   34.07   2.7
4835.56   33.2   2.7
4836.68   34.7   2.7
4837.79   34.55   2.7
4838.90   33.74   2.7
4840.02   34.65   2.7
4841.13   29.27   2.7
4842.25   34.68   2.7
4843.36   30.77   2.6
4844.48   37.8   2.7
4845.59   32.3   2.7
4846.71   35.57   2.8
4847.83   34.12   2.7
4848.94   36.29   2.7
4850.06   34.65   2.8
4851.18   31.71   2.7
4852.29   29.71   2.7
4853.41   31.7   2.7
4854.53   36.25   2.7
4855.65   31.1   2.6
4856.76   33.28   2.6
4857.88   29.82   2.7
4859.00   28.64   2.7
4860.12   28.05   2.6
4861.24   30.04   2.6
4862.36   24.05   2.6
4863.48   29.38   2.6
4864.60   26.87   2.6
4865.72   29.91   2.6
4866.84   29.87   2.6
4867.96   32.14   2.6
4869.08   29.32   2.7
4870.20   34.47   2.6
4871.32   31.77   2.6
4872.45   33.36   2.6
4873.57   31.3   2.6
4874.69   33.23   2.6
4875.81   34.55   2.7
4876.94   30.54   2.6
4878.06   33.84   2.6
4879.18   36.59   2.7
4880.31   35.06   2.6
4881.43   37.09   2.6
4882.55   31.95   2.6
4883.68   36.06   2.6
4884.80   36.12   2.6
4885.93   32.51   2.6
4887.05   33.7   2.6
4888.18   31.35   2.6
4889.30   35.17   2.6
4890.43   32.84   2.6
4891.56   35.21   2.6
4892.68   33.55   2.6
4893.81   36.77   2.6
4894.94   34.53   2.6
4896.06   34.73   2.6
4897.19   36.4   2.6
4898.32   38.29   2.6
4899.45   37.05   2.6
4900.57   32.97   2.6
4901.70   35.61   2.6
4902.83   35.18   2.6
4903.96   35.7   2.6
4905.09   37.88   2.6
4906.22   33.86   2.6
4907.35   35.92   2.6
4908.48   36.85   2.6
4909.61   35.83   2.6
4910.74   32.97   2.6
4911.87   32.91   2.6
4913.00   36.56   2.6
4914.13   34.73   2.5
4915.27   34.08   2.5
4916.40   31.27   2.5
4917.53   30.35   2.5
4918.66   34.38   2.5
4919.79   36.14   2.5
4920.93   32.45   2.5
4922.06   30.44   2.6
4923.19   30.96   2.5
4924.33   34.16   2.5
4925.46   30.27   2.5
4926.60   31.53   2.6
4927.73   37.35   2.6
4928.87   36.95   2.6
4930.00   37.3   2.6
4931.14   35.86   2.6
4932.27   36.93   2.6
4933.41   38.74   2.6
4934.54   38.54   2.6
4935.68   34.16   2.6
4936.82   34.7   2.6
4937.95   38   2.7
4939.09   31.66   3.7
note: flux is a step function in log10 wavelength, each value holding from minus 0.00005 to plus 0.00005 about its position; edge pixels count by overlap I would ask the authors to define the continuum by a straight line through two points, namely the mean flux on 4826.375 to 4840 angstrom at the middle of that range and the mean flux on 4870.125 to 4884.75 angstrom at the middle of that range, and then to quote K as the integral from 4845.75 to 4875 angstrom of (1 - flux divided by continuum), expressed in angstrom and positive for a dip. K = 2.5 angstrom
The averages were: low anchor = 35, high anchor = 33.9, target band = 31.4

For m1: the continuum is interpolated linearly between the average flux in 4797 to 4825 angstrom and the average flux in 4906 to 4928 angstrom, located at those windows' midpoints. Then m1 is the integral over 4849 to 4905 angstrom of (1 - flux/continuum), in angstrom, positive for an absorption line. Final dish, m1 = 2.1 angstrom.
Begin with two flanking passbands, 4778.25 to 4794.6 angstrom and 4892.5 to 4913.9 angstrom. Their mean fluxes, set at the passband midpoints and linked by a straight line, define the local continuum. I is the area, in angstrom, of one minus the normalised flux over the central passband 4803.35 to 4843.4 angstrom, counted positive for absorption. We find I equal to 0.48 angstrom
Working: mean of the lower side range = 35.3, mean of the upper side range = 35.5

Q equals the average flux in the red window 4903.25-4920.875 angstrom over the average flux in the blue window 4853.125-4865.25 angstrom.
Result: 1.16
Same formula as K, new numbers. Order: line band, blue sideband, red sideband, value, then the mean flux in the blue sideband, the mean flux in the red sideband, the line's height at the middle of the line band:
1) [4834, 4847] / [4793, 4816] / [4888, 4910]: 0.6 angstrom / 35.2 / 35.4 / 35.3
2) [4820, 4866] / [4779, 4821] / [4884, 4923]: 2.3 angstrom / 35.3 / 34.5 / 35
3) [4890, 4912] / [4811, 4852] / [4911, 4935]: -0.5 angstrom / 35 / 34.3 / 34.5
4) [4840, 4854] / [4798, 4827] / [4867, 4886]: 0.4 angstrom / 35.3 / 33.5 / 34.3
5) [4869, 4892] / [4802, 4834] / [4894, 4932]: 0.8 angstrom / 35.5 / 34.6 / 34.9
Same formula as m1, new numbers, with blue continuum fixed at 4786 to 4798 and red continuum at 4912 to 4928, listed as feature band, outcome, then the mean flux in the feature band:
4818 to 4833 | -0.5 angstrom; 36.1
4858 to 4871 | 1.8 angstrom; 29.4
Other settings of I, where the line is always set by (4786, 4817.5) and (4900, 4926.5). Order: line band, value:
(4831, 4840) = 0.1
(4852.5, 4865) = 1.7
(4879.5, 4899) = -0.4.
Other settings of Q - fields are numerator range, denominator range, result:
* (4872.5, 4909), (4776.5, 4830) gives 0.98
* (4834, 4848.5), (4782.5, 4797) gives 0.95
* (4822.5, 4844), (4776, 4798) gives 0.98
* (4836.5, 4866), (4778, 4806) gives 0.91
